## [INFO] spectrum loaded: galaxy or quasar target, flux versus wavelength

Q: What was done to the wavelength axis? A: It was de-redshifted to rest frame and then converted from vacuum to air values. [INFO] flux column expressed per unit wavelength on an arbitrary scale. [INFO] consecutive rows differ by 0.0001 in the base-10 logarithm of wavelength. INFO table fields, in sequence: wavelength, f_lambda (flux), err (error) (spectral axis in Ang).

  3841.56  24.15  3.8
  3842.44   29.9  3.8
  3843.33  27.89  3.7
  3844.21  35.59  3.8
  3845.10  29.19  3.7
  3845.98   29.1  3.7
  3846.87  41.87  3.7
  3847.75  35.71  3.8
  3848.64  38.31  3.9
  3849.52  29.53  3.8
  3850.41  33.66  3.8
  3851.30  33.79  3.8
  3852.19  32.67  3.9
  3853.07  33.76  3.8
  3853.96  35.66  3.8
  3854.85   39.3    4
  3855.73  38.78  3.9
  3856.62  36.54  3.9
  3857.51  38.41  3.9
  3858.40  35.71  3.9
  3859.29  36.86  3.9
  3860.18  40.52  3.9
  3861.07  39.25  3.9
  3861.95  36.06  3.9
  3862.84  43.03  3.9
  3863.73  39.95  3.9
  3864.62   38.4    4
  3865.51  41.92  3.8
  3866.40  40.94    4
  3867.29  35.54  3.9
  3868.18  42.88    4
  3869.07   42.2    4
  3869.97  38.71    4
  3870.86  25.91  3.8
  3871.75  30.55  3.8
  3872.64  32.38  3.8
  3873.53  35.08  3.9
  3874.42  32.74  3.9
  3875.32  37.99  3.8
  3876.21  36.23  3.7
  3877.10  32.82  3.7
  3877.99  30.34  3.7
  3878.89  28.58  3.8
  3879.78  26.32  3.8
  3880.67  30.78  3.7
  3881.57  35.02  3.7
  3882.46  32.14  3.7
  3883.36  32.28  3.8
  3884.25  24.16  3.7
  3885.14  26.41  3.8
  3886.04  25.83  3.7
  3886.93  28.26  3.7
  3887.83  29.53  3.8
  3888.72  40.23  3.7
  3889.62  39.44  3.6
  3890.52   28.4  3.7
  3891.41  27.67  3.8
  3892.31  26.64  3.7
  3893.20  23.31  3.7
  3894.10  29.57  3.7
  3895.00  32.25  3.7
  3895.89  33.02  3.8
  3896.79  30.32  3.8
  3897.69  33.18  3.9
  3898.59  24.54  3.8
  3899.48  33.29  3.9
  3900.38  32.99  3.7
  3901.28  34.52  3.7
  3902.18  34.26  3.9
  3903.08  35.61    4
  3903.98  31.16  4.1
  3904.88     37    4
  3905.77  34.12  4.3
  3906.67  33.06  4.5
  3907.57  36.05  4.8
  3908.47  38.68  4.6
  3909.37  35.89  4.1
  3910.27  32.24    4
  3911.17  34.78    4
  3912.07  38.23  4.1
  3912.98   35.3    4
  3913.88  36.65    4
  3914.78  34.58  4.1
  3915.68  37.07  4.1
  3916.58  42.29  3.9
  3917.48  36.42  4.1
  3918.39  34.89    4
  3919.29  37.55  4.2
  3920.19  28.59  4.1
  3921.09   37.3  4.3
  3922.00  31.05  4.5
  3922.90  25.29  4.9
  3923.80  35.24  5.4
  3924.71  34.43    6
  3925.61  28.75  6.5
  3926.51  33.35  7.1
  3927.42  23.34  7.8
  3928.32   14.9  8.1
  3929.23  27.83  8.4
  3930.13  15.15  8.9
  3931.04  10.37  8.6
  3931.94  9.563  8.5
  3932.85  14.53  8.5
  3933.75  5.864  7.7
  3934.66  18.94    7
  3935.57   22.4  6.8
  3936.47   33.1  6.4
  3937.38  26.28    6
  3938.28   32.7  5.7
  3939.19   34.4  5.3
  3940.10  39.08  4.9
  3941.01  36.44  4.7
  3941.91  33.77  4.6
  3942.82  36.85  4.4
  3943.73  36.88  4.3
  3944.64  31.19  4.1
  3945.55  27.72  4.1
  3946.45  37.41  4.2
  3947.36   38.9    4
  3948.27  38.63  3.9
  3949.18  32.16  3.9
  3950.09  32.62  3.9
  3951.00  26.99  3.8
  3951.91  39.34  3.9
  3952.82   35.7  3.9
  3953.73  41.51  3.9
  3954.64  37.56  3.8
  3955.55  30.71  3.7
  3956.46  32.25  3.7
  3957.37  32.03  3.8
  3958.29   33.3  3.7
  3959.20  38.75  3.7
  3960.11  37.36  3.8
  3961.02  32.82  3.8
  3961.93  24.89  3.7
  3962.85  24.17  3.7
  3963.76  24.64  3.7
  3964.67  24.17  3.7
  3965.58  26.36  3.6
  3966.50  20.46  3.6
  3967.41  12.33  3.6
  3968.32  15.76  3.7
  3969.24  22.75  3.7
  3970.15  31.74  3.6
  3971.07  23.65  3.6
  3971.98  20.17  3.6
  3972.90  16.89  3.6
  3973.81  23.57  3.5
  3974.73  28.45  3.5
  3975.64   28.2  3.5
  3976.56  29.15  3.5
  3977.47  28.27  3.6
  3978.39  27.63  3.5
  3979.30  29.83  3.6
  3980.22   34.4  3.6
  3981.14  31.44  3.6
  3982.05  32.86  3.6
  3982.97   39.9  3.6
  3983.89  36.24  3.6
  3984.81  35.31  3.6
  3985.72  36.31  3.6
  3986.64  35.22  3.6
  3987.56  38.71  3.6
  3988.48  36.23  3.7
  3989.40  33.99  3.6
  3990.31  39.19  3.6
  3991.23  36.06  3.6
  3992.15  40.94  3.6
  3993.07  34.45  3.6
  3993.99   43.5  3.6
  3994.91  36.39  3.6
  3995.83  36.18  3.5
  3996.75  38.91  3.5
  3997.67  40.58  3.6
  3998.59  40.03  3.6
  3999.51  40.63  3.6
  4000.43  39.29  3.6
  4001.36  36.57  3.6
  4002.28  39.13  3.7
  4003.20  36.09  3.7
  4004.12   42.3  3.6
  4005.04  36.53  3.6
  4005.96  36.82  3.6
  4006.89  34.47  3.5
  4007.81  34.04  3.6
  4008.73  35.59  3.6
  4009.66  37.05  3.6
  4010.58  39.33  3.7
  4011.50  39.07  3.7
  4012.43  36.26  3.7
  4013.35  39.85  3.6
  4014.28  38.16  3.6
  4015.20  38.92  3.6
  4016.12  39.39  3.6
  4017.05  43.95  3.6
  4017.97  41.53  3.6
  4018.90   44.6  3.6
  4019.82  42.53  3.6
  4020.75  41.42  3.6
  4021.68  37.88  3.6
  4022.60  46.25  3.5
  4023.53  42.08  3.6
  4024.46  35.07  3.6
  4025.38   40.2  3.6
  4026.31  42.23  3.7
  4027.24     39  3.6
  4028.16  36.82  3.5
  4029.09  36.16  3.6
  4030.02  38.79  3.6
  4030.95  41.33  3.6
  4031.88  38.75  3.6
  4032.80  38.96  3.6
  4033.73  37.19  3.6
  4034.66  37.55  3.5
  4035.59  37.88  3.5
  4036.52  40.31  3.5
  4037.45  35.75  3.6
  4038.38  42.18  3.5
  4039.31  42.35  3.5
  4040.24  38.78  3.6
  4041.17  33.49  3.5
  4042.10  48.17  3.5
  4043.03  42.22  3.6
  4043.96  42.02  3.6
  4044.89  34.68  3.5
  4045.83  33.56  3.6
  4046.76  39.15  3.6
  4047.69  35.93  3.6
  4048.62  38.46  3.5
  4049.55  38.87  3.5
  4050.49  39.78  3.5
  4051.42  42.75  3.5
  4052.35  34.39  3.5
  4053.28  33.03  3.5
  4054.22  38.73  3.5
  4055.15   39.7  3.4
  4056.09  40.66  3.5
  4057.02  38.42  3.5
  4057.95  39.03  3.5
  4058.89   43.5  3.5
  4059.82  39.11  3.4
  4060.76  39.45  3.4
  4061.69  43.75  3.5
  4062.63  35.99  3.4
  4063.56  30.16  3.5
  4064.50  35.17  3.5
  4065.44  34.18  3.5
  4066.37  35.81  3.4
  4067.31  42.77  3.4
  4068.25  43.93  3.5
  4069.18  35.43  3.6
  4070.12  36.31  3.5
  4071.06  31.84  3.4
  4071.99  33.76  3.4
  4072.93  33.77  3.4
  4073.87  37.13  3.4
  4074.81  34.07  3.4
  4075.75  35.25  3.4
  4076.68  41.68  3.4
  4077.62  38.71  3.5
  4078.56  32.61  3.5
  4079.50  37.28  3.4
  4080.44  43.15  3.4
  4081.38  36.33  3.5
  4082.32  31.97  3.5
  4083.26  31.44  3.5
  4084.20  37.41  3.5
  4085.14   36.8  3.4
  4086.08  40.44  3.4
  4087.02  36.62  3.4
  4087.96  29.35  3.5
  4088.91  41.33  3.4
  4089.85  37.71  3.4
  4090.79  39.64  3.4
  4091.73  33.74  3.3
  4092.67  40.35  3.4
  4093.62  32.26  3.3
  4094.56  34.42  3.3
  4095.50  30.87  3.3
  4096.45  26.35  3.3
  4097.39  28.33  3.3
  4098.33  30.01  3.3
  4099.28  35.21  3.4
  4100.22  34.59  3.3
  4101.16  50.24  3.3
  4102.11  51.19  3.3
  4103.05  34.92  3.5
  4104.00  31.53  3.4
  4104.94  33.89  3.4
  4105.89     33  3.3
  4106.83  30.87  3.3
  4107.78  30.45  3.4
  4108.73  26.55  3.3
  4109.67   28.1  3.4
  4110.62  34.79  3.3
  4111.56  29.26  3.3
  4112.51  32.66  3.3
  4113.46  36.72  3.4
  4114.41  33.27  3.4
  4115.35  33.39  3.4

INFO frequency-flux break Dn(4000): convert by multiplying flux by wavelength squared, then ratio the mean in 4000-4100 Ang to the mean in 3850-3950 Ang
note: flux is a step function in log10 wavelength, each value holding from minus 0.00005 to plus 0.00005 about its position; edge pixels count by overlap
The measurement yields 1.25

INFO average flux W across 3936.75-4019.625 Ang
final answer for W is 33.9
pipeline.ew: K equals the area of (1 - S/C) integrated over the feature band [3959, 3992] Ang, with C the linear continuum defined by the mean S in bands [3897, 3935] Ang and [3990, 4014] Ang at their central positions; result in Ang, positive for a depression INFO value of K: 5.8 Ang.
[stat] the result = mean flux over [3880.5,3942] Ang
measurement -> 30.4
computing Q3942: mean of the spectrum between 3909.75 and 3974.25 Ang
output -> 29.5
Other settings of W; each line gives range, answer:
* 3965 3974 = 21.3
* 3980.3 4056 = 38.5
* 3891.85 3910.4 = 32.5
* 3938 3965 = 33.5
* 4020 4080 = 38.3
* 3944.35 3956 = 34.7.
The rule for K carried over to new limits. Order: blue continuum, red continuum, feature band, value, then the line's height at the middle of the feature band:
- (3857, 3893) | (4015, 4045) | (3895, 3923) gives 0.9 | 35.4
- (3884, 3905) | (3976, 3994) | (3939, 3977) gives 3.7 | 33.6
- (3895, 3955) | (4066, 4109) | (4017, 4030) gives -2.5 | 34.1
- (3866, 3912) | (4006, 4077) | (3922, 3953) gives 5.4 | 34.5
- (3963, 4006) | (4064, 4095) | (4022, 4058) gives -4.5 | 34.7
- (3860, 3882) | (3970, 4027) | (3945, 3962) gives 0.7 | 36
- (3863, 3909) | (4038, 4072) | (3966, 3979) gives 4.4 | 35.8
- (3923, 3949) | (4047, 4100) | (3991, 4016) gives -4.7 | 32.1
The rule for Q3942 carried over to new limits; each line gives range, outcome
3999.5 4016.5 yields 37.8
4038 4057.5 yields 38.9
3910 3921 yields 35.8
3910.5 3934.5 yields 28.5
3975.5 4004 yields 36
